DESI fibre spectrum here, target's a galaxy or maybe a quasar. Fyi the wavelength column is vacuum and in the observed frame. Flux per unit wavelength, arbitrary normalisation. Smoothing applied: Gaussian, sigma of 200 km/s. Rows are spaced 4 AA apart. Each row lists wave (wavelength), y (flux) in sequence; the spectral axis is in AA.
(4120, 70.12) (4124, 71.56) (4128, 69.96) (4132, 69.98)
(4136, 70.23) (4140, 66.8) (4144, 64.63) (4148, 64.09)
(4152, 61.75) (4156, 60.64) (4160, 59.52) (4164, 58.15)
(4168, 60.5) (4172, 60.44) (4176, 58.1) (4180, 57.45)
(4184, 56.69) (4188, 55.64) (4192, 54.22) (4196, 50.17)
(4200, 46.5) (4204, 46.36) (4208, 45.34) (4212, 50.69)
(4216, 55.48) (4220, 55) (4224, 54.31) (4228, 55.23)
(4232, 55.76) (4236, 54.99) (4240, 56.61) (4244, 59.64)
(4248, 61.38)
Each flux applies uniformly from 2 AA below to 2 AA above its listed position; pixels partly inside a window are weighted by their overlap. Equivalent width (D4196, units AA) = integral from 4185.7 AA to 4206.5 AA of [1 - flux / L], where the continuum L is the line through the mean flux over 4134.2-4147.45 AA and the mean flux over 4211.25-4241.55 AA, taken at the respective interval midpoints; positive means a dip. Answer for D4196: 3.0 AA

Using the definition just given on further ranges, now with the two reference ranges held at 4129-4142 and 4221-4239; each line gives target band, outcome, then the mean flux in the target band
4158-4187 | 2.3 AA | 58.6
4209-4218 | 0.8 AA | 52.2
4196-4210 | 3.0 AA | 46.7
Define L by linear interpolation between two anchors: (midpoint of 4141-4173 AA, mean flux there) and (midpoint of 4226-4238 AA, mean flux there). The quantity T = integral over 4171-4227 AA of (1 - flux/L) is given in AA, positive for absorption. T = 4.63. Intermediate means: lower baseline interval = 61.4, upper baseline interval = 55.3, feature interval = 53.2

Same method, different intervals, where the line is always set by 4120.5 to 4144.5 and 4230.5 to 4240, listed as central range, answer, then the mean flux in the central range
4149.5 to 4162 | 1.0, 60.8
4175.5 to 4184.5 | 0.8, 57.4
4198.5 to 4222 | 3.5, 50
